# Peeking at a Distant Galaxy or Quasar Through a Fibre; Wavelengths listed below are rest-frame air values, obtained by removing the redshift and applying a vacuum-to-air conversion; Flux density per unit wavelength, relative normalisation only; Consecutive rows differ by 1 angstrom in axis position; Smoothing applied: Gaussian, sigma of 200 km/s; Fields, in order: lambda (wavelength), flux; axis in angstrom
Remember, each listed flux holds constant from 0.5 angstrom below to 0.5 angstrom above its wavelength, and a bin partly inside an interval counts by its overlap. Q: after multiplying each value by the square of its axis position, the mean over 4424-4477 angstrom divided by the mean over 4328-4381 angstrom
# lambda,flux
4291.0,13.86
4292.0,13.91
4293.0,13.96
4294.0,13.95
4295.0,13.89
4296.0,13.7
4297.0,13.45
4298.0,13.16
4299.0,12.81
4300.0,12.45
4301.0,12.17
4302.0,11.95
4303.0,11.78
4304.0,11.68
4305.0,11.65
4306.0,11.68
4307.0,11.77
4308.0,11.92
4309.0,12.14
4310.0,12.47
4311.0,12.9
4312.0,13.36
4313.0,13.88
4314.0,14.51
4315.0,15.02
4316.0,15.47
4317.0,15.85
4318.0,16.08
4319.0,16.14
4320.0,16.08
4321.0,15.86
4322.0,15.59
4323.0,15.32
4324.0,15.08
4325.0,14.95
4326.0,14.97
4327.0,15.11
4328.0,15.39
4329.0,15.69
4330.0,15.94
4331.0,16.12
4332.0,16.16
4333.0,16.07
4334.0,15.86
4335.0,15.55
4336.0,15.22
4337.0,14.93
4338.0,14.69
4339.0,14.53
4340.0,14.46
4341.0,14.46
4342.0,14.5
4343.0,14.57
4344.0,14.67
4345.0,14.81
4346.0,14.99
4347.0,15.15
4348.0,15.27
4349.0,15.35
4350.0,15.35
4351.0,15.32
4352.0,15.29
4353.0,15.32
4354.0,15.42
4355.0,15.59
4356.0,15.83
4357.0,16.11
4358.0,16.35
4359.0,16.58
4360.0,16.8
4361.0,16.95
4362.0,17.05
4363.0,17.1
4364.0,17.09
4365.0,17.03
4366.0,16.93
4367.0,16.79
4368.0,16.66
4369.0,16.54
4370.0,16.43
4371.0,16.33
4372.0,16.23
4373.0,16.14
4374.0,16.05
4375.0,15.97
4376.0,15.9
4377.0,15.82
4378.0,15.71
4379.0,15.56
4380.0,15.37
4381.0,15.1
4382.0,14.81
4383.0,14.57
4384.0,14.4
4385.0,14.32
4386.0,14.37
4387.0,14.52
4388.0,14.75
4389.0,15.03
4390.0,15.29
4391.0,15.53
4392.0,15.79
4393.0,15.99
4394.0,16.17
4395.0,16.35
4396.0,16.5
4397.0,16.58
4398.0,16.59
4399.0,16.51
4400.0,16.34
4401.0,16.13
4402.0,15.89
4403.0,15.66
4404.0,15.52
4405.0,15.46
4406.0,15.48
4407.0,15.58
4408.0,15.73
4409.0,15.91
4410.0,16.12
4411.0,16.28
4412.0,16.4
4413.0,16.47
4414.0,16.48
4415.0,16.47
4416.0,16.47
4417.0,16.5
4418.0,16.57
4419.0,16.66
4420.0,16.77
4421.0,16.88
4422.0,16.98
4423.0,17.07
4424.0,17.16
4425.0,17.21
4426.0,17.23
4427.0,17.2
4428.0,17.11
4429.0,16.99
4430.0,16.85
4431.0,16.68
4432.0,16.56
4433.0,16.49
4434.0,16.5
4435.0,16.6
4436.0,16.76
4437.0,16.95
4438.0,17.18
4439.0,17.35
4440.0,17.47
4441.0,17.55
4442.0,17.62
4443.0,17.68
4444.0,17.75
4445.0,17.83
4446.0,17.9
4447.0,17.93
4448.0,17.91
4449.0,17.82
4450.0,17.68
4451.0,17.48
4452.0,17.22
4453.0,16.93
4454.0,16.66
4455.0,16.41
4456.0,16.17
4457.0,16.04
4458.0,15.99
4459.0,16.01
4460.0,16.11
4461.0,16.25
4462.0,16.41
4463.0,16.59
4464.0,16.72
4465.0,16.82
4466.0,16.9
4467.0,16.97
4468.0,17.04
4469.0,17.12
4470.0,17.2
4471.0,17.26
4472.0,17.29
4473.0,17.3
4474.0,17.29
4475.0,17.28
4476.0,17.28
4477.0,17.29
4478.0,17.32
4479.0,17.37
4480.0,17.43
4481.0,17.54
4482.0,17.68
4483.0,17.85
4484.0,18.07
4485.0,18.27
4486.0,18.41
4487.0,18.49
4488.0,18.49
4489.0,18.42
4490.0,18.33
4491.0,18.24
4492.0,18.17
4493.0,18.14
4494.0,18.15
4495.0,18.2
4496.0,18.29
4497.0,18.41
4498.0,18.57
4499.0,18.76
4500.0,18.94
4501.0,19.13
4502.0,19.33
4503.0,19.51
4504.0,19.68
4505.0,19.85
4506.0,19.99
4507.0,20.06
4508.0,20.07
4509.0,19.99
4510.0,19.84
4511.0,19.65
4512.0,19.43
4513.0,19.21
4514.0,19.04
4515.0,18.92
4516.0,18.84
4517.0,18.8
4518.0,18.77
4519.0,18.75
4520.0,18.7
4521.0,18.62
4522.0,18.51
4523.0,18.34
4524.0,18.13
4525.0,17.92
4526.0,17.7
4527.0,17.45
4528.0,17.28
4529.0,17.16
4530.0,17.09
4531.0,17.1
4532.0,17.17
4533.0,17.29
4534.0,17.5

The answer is 1.13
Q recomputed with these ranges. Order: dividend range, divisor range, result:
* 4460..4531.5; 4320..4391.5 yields 1.24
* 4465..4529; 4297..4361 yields 1.35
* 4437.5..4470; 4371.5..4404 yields 1.12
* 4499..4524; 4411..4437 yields 1.19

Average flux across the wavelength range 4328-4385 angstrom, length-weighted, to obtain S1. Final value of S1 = 15.7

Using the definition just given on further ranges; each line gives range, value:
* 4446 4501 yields 17.5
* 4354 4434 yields 16.2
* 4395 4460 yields 16.7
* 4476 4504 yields 18.3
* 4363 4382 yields 16.2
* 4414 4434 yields 16.8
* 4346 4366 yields 16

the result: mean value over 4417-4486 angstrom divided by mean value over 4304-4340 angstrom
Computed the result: 1.2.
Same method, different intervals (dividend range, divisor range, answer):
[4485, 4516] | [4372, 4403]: 1.22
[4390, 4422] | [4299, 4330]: 1.16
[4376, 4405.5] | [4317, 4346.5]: 1.02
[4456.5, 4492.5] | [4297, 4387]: 1.15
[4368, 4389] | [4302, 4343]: 1.07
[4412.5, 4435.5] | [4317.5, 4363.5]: 1.08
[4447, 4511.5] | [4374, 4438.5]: 1.11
